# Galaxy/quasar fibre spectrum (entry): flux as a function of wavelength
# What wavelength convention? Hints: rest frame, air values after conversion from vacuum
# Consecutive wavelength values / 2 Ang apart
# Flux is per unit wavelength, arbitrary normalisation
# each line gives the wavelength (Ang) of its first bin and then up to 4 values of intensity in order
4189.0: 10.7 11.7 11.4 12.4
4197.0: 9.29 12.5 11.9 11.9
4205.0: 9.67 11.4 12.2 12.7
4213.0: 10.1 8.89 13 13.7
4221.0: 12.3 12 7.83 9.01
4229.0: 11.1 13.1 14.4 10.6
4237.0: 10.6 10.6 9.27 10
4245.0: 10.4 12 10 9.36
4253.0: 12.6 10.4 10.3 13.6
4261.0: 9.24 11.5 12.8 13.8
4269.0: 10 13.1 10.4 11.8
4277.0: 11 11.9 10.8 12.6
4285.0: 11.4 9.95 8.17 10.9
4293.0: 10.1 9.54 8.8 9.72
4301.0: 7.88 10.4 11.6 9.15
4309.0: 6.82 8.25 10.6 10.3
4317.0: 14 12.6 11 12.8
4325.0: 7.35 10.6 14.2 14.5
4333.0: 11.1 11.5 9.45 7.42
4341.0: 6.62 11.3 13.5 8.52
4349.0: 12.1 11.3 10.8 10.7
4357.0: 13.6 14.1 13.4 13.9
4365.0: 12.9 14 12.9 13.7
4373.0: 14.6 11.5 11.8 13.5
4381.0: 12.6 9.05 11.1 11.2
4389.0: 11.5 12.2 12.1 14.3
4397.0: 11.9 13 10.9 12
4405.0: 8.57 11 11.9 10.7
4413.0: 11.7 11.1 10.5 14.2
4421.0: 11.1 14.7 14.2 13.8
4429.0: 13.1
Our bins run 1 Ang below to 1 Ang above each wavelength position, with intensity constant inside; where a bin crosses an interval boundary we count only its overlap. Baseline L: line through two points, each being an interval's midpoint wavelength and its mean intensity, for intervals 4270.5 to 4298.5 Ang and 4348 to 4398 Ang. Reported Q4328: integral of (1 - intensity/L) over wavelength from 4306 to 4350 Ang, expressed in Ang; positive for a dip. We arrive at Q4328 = 3.5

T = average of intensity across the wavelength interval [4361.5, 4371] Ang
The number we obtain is 13.5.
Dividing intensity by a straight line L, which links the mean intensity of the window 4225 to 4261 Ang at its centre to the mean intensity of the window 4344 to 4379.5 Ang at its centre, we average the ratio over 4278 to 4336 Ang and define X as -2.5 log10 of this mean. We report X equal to 0.11 mag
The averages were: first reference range 10.9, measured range 10.6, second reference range 12.6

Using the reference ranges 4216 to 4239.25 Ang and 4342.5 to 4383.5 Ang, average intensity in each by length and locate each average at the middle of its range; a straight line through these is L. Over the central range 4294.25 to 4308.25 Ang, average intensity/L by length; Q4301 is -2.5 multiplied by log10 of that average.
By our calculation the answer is 0.25 mag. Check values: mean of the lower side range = 11.5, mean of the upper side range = 12.4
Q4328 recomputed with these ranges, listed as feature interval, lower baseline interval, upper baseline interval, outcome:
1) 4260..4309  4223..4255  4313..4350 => 1.25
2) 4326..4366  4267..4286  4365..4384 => 2.46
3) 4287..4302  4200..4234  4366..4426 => 3.08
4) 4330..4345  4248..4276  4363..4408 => 1.71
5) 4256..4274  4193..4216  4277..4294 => -1.30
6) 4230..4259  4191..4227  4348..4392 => 1.20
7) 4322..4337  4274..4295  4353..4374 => 0.78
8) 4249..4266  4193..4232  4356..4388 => 0.82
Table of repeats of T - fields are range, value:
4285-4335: 10.5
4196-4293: 11.2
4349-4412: 12.2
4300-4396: 11.5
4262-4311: 10.5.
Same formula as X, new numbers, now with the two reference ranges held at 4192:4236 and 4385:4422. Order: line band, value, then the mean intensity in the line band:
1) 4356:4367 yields -0.17 mag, 13.6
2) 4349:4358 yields -0.01 mag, 11.7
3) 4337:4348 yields 0.22 mag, 9.47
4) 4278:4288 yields 0.02 mag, 11.3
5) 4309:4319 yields 0.10 mag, 10.6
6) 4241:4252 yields 0.12 mag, 10.3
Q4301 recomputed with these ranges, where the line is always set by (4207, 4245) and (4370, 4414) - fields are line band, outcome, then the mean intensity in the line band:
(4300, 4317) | 0.19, 9.65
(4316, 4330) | -0.02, 11.8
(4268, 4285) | -0.01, 11.4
